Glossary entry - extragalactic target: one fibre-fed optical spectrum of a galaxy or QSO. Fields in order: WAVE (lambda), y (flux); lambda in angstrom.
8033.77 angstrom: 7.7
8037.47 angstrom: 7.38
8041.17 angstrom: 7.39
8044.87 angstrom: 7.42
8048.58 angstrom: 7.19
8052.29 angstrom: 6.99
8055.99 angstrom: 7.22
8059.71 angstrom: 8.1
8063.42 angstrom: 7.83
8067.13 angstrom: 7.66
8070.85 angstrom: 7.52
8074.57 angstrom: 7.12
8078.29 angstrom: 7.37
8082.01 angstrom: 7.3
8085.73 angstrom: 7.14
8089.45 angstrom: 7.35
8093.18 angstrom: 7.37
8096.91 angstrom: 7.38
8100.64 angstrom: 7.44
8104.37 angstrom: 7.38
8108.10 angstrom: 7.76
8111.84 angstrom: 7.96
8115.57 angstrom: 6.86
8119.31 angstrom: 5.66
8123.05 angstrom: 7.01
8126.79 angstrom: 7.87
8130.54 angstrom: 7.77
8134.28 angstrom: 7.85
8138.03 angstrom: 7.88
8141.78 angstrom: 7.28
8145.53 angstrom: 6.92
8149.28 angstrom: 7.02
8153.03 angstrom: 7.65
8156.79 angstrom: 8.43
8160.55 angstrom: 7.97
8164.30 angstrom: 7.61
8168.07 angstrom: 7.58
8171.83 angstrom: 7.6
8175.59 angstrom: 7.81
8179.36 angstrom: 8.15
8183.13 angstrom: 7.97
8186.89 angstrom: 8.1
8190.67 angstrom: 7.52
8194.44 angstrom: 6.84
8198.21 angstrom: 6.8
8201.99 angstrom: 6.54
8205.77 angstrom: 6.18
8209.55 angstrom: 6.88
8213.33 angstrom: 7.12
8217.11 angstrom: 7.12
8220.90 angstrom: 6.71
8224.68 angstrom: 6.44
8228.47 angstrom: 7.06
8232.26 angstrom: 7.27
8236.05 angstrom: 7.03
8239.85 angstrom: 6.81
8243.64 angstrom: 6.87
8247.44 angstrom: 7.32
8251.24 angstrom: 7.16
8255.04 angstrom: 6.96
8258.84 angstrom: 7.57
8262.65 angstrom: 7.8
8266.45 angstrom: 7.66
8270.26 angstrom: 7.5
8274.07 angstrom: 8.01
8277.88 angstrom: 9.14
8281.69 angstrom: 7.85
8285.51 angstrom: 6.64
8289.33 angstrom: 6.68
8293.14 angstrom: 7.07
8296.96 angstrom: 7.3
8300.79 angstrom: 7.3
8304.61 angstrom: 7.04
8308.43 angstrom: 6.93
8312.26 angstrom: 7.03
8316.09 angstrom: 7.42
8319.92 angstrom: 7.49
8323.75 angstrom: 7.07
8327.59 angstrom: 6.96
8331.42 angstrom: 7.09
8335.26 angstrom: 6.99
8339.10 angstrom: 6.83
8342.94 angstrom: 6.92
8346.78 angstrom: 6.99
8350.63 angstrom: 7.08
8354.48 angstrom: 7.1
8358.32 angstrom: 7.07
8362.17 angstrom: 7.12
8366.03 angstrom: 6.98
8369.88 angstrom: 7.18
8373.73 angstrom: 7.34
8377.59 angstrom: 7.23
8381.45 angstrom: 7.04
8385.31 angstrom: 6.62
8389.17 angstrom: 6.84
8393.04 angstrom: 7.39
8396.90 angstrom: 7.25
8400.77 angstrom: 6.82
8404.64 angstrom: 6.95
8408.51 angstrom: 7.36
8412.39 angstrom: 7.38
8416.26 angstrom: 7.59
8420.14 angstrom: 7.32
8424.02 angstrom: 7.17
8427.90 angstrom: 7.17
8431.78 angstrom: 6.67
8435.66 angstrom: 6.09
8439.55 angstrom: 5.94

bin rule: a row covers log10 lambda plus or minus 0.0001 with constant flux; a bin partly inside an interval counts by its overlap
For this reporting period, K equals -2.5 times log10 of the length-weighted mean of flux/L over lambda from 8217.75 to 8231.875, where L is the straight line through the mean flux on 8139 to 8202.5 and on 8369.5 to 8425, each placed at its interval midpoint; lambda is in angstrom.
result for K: 0.10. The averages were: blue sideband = 7.54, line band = 6.83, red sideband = 7.16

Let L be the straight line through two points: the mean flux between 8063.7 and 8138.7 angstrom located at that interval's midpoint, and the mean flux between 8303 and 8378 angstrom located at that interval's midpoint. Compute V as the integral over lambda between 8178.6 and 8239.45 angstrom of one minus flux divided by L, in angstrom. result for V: 1.44 angstrom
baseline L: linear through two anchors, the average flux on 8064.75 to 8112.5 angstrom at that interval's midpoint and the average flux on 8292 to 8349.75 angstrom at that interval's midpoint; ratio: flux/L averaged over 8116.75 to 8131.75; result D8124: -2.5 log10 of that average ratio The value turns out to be 0.052 mag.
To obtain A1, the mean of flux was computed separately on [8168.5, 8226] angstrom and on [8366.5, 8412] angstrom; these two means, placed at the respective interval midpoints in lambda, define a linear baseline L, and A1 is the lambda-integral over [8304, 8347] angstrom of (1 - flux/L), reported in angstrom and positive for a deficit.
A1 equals 0.4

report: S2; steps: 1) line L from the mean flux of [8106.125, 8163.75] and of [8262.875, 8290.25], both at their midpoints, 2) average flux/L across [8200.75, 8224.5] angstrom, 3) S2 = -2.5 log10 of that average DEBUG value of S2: 0.13 mag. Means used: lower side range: 7.46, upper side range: 7.68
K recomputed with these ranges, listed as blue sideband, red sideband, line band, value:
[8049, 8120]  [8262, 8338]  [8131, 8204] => -0.030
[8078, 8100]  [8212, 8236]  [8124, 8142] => -0.077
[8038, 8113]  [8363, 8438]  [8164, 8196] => -0.055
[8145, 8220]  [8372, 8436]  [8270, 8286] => -0.100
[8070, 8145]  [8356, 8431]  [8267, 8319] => -0.025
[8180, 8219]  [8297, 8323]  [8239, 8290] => -0.042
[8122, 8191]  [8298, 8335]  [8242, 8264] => 0.014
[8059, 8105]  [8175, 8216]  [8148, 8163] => -0.069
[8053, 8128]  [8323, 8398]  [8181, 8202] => -0.019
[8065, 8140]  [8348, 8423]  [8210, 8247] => 0.050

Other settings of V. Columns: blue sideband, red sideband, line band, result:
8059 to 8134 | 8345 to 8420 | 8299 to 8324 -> 0.0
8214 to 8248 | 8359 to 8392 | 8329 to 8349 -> 0.2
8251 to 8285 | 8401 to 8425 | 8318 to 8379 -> 3.1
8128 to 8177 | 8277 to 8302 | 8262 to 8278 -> -1.1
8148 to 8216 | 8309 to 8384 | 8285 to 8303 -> 0.4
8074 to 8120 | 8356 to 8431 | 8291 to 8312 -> 0.2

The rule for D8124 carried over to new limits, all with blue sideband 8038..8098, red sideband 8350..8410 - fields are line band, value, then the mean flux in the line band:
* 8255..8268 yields -0.05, 7.57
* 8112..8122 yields 0.11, 6.61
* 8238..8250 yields 0.03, 7.01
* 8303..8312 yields 0.03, 6.99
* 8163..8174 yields -0.04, 7.6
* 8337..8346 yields 0.04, 6.89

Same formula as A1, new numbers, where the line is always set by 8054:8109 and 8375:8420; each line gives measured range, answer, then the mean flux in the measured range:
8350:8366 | 0.2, 7.08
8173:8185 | -1.0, 7.95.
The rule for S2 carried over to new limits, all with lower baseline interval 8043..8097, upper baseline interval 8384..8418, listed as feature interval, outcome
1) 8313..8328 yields -0.01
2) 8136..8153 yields 0.00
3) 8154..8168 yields -0.08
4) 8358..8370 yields 0.01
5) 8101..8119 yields 0.01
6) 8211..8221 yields 0.04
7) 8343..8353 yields 0.03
